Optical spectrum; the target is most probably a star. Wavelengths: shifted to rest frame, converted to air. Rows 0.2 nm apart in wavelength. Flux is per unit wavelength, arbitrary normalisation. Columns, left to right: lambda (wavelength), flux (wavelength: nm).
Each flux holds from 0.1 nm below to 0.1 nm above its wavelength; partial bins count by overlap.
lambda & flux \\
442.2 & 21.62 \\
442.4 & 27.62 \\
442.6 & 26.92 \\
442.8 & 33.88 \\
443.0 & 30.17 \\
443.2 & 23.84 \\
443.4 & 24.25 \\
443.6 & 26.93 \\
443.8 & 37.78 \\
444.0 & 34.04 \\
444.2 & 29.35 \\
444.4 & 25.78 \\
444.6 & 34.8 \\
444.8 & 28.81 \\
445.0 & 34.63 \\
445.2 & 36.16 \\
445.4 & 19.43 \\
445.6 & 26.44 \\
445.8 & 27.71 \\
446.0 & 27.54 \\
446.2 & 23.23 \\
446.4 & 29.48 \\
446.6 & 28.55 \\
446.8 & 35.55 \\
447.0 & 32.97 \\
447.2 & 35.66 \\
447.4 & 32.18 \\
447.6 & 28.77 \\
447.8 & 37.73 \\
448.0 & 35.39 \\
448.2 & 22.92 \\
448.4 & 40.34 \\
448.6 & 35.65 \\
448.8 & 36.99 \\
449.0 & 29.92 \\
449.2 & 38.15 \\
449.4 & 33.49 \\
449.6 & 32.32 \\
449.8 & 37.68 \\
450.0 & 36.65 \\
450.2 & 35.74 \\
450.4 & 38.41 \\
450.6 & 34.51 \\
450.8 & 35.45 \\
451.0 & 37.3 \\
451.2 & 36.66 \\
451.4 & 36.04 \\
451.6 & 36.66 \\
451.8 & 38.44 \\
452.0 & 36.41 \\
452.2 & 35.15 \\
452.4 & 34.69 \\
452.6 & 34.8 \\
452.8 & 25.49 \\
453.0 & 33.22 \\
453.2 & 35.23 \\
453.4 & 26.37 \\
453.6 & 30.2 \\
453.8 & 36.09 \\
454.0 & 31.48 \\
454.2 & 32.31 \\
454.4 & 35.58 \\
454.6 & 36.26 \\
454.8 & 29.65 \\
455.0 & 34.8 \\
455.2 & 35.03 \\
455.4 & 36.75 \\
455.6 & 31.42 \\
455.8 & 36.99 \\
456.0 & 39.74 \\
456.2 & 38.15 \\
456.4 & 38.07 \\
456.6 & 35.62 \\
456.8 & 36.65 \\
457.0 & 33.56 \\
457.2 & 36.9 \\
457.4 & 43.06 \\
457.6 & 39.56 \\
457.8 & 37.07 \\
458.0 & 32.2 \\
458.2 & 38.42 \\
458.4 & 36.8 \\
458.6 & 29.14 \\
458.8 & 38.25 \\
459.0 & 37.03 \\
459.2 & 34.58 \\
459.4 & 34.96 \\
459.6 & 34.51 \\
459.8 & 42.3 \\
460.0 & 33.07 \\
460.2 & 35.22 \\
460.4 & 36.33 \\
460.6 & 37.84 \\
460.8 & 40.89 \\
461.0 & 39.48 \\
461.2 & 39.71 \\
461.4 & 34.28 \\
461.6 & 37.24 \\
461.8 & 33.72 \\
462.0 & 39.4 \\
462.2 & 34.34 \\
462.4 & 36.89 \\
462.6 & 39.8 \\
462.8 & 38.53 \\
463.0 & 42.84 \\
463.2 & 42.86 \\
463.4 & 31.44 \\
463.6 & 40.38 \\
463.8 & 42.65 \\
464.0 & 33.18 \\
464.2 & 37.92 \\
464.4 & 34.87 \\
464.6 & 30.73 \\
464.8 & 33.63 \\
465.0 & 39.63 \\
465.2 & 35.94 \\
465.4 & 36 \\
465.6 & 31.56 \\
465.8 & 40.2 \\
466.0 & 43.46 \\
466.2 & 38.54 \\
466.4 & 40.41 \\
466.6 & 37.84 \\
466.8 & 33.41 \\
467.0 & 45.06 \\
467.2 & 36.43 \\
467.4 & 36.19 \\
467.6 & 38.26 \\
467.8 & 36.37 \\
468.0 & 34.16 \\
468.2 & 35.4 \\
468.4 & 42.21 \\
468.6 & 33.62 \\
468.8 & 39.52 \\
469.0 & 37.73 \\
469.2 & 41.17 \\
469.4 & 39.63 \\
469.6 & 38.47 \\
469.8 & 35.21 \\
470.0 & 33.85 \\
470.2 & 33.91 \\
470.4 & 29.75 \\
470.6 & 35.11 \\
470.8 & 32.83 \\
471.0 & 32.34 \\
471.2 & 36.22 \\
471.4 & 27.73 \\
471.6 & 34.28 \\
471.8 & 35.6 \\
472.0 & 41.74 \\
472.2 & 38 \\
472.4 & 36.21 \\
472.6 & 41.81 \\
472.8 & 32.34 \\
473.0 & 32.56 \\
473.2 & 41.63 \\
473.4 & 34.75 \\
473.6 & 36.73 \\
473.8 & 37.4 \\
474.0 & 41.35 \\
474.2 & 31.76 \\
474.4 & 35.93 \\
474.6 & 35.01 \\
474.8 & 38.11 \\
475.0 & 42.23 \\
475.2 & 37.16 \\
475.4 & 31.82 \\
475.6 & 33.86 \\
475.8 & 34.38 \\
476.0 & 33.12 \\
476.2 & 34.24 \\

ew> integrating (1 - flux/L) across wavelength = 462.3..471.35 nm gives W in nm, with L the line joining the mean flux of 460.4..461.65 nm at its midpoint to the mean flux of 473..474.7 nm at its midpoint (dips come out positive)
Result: 0.110 nm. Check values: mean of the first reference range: 38.1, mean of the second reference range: 36.6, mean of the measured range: 37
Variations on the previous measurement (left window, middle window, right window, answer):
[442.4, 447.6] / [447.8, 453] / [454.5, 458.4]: -0.35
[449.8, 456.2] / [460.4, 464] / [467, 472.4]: -0.27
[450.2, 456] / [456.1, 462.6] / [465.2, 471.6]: -0.27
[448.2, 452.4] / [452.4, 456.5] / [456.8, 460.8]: 0.25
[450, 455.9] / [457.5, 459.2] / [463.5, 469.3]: -0.02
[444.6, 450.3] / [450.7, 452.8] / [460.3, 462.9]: -0.11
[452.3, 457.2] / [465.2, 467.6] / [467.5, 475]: -0.16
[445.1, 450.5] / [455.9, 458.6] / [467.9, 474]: -0.25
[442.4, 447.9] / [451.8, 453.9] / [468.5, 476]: -0.09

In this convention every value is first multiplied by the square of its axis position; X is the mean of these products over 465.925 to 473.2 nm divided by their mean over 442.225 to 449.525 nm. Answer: 1.32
